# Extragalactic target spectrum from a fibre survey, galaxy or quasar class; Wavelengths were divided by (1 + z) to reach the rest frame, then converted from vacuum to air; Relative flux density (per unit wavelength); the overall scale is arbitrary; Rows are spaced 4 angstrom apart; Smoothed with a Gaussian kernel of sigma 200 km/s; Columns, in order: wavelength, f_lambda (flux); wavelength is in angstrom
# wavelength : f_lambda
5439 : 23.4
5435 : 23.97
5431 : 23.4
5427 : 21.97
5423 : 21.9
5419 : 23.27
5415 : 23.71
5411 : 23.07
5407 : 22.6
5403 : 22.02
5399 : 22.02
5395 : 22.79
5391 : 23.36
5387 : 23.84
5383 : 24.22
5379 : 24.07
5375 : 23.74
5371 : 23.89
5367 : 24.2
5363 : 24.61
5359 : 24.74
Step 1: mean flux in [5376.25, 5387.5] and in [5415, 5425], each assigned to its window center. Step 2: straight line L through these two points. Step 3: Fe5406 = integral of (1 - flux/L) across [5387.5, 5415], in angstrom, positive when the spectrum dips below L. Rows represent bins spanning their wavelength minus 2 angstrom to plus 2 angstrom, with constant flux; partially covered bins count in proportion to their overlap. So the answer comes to 0.7 angstrom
